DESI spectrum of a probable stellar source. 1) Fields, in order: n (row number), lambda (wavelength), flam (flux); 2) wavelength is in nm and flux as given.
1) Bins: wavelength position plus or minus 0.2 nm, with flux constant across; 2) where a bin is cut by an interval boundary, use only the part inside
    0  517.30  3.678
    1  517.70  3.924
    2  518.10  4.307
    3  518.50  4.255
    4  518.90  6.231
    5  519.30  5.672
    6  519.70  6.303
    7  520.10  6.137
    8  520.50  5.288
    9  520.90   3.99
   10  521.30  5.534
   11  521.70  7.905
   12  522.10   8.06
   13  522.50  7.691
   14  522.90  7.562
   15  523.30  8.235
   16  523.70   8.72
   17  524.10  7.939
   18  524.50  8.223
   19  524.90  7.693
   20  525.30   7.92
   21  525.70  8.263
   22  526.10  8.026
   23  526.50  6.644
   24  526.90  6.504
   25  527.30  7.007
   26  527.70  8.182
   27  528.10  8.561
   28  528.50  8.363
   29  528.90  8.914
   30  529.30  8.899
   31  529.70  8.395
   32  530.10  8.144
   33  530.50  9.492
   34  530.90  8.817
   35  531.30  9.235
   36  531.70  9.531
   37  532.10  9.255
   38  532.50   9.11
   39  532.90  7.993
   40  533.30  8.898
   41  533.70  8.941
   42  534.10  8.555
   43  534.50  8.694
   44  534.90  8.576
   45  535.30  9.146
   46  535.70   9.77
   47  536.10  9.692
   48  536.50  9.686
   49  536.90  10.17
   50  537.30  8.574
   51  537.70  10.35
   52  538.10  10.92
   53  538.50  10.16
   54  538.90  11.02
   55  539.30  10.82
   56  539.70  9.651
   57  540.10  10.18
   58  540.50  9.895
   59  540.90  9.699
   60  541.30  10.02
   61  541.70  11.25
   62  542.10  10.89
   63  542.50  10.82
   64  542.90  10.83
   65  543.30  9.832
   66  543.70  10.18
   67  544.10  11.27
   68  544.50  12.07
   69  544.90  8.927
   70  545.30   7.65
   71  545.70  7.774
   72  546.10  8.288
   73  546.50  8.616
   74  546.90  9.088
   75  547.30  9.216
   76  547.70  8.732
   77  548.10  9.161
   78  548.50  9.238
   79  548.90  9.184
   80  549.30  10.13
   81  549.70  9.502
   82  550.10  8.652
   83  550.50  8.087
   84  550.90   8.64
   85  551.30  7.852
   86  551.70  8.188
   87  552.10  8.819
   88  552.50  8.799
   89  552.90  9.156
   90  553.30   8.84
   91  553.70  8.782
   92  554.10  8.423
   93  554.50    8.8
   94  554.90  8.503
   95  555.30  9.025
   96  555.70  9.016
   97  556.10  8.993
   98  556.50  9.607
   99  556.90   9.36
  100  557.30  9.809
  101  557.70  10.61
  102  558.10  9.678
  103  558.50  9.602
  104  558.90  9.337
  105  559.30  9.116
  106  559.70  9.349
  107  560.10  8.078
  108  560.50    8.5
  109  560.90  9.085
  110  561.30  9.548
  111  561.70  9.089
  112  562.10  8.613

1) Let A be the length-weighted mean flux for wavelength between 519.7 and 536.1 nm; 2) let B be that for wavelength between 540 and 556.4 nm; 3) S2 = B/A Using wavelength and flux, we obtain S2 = 1.2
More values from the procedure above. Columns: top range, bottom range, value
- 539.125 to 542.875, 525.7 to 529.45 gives 1.31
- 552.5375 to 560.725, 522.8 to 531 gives 1.12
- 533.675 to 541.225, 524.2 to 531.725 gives 1.18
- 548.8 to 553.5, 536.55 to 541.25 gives 0.87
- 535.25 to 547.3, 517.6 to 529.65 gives 1.40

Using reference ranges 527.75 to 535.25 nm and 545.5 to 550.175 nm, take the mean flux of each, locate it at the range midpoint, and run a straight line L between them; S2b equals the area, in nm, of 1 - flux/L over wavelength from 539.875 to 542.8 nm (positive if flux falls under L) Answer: -0.493 nm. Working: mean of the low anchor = 8.79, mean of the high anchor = 8.97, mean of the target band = 10.4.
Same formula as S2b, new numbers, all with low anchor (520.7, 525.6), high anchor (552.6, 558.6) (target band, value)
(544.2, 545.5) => -0.159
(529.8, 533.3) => -0.446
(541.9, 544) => -0.498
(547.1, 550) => -0.151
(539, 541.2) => -0.451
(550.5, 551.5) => 0.083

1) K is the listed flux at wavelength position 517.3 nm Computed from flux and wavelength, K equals 3.678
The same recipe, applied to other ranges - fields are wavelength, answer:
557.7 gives 10.61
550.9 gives 8.64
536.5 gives 9.686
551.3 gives 7.852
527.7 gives 8.182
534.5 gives 8.694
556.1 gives 8.993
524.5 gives 8.223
